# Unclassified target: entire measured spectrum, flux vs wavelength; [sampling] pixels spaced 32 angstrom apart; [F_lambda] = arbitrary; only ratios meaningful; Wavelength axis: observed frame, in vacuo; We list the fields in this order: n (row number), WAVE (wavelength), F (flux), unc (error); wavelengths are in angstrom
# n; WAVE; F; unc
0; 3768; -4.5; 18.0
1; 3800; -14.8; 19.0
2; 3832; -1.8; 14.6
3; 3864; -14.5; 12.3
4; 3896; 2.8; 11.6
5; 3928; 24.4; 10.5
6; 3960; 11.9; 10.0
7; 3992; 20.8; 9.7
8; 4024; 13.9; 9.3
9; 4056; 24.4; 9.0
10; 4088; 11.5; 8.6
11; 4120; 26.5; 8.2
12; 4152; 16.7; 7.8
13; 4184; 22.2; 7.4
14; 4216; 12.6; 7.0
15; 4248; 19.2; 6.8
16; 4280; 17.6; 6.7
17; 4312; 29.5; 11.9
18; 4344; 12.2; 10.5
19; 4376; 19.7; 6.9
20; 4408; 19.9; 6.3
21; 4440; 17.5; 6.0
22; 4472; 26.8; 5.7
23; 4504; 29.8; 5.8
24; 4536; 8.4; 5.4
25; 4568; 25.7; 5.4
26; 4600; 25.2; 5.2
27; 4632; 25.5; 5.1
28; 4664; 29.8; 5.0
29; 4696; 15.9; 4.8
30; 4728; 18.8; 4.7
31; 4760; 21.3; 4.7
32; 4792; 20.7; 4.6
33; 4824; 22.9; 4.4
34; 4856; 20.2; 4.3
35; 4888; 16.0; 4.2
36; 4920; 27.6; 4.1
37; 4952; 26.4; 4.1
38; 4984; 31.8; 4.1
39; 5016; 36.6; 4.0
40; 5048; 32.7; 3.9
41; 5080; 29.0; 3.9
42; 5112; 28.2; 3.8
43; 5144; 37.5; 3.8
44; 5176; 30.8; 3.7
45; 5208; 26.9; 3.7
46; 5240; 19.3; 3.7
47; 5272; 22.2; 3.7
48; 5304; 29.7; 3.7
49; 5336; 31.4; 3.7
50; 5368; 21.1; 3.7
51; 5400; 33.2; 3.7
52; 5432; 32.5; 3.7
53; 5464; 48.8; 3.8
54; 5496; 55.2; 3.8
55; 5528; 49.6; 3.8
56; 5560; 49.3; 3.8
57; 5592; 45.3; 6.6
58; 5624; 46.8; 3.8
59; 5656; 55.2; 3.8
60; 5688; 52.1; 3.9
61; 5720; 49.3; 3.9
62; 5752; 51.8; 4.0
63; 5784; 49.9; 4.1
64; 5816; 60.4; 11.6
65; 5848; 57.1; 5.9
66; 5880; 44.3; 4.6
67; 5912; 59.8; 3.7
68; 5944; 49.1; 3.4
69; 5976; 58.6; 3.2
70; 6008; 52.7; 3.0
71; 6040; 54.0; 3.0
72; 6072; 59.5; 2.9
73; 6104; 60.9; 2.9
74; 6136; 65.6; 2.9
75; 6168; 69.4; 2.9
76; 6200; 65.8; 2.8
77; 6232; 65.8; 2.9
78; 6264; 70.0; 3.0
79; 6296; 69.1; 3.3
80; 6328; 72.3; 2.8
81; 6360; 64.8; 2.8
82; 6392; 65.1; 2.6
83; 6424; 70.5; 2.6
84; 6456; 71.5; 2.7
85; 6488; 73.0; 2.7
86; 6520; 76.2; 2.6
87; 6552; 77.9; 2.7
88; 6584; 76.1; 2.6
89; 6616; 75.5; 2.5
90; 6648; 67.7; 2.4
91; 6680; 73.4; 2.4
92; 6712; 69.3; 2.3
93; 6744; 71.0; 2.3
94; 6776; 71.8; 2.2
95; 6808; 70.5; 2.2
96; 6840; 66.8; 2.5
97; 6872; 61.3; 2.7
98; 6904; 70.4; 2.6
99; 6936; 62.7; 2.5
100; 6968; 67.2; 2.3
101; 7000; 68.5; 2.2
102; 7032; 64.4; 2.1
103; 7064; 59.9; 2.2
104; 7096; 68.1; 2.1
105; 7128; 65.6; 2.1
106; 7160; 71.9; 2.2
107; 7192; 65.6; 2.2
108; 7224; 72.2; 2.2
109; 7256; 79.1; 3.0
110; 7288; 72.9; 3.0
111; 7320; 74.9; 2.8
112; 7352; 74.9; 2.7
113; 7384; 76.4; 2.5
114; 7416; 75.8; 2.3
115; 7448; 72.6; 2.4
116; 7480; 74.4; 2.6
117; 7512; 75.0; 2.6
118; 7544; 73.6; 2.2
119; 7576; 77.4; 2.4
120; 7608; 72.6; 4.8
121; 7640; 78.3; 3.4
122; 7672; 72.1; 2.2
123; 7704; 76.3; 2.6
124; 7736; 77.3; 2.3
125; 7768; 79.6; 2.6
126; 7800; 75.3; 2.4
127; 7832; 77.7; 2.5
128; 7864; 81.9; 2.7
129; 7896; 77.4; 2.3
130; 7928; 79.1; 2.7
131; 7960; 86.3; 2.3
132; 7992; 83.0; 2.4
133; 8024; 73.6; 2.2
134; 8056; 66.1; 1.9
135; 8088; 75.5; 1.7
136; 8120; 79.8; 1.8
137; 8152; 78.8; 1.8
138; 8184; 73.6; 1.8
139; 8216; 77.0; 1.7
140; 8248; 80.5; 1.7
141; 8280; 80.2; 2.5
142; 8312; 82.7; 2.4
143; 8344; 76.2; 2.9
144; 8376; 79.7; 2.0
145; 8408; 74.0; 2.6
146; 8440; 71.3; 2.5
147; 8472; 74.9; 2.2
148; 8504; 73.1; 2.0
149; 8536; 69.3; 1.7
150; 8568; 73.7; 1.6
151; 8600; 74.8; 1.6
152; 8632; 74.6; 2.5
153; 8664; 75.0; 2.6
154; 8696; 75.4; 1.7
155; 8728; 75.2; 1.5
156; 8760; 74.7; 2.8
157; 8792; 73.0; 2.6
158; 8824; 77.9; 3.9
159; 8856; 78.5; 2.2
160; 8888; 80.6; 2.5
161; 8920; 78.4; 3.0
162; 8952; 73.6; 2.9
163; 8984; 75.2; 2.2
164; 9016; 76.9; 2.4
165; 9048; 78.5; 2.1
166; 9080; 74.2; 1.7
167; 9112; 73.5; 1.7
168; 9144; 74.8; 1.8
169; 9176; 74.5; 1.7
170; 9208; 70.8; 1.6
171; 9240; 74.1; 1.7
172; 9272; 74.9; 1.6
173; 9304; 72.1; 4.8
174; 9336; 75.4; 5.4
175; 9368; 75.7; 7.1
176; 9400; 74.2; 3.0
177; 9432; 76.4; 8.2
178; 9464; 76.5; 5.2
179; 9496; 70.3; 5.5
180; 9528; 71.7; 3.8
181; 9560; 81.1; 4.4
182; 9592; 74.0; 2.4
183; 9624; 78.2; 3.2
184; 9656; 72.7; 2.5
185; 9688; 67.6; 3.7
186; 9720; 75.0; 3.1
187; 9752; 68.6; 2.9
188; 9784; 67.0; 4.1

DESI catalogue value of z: 0.37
